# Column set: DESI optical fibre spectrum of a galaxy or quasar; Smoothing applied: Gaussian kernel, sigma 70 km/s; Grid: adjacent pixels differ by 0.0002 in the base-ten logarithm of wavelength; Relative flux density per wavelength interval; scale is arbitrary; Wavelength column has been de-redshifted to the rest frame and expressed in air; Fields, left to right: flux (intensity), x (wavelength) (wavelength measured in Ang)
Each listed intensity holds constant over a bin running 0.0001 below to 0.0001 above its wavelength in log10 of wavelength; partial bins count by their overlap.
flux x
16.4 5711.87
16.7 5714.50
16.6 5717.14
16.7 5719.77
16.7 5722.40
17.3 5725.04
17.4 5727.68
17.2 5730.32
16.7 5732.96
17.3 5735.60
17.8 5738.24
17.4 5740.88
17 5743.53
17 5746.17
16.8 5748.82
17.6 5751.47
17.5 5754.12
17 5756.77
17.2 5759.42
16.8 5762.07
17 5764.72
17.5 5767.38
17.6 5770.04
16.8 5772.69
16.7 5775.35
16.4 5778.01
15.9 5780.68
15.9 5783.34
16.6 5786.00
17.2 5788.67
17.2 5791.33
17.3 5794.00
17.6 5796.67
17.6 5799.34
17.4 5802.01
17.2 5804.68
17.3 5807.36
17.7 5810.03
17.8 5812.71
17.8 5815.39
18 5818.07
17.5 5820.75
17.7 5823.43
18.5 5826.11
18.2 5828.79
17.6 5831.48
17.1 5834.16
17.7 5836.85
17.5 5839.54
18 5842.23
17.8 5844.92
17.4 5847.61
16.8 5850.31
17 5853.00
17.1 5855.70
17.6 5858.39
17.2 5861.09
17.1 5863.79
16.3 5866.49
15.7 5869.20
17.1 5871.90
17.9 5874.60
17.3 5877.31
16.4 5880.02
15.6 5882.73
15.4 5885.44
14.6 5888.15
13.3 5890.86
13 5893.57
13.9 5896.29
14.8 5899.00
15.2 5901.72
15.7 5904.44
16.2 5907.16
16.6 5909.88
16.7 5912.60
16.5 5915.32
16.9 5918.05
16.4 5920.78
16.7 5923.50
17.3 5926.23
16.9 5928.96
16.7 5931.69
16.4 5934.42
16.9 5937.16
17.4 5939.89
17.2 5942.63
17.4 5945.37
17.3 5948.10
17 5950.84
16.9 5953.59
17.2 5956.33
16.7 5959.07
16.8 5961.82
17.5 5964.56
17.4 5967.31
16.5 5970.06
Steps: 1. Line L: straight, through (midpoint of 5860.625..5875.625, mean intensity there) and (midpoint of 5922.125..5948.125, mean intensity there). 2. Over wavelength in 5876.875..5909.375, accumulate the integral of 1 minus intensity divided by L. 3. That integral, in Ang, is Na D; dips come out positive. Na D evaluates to 3.5 Ang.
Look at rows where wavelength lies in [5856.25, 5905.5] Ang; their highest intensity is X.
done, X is 17.9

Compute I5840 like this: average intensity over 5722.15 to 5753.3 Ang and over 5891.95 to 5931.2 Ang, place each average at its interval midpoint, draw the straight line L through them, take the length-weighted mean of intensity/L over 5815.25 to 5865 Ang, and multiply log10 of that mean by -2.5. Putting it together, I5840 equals -0.07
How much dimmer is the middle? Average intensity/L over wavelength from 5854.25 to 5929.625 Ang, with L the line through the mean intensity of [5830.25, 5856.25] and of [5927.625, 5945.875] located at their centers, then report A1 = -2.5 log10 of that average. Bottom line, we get 0.07 mag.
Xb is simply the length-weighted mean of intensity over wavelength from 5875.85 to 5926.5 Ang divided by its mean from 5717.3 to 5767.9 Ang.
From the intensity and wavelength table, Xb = 0.92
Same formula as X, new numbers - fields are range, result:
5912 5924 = 16.9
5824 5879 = 18.5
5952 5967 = 17.5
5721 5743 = 17.8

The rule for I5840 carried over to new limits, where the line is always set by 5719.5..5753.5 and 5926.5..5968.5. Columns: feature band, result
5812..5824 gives -0.04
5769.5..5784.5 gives 0.04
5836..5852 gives -0.03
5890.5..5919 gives 0.11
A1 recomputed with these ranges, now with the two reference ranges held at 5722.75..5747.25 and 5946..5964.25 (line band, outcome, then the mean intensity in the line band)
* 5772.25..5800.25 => 0.02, 16.8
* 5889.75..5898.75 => 0.25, 13.6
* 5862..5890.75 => 0.06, 16.2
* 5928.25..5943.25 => 0.01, 16.9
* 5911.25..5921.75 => 0.03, 16.6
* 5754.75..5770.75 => 0.00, 17.2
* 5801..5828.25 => -0.03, 17.7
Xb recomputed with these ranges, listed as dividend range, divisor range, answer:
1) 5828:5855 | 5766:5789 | 1.05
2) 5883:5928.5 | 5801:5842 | 0.88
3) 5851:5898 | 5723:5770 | 0.93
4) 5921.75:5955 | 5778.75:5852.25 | 0.98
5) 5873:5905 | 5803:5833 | 0.86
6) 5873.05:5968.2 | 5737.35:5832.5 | 0.95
